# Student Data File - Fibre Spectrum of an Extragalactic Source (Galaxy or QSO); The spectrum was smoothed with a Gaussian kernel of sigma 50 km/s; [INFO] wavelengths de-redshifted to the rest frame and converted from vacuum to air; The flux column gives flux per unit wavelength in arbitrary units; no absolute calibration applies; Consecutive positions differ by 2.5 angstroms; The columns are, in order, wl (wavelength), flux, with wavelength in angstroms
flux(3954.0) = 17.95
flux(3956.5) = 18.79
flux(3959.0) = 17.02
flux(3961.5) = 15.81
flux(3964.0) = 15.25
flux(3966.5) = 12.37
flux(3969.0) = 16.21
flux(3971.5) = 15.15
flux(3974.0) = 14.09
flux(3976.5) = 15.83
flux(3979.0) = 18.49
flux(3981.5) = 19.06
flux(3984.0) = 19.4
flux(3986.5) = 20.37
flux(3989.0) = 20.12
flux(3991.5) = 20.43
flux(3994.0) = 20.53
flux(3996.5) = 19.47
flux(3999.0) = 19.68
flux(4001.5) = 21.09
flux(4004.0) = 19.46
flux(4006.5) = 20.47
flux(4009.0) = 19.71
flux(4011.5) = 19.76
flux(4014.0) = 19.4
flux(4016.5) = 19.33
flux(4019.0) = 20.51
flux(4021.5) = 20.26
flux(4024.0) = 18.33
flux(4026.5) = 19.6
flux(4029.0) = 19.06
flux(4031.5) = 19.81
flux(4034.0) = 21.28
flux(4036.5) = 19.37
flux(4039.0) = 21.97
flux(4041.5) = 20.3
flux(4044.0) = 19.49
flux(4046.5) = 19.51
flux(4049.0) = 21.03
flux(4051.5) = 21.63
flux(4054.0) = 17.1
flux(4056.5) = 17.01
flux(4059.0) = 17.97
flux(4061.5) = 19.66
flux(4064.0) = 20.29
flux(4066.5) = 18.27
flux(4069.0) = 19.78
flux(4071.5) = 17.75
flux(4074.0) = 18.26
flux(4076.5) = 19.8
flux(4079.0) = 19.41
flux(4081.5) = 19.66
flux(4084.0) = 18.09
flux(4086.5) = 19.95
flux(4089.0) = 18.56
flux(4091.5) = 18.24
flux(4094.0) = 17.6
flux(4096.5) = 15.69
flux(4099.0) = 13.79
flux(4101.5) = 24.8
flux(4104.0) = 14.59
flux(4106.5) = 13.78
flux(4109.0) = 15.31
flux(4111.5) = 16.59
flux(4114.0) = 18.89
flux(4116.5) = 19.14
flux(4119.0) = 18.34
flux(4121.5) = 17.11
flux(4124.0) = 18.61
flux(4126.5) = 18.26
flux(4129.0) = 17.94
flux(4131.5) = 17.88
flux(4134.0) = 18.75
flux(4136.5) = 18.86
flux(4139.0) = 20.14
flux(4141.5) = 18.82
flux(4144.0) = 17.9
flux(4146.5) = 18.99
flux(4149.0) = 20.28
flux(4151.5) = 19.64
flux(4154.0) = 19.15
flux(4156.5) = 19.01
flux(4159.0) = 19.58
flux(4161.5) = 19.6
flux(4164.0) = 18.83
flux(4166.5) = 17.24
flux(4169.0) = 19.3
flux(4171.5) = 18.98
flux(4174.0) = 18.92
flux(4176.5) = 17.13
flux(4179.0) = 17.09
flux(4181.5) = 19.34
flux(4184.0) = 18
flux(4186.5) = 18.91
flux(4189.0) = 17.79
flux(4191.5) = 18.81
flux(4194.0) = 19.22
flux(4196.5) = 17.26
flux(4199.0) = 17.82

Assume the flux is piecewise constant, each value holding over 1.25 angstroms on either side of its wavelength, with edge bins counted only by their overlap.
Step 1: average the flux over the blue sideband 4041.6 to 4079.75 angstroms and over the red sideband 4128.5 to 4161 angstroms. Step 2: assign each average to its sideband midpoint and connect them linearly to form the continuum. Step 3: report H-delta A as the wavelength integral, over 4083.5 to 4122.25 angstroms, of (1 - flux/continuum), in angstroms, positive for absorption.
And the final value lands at 3.19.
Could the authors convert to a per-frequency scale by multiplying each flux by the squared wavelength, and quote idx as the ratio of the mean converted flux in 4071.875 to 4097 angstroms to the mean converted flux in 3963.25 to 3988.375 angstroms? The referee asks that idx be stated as 1.2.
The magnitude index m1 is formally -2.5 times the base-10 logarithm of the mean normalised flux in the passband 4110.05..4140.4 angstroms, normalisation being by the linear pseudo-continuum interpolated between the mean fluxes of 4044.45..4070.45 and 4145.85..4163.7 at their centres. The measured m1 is 0.06 mag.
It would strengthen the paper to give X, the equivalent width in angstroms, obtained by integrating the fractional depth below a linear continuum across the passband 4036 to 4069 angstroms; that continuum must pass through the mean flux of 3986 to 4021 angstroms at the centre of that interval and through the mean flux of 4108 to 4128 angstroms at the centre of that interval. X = -0.8 angstroms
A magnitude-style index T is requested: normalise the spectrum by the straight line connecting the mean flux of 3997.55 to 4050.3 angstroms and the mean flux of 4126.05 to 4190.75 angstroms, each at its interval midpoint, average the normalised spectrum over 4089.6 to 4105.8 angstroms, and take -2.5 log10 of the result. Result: 0.11 mag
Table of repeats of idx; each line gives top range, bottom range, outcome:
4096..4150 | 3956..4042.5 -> 1.01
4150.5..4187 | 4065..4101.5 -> 1.06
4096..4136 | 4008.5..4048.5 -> 0.92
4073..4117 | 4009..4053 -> 0.92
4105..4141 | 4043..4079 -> 0.96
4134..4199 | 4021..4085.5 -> 1.02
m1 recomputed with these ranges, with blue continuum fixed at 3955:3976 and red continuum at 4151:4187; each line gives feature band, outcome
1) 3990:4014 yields -0.232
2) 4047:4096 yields -0.102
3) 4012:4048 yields -0.196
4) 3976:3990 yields -0.195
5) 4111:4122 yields -0.016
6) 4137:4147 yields -0.039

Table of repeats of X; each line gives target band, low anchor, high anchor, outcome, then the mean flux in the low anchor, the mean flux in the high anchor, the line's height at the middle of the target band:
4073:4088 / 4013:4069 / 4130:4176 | 0.14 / 19.6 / 19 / 19.4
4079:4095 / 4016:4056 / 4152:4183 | 0.54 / 19.9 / 18.7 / 19.4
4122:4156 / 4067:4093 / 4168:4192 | -0.39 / 18.9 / 18.4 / 18.6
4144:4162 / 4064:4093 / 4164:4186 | -0.88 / 18.9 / 18.3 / 18.4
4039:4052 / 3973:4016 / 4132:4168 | -0.86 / 19.3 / 19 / 19.2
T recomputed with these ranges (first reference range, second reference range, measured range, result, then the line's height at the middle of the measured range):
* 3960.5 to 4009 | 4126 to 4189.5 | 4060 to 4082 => -0.04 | 18.4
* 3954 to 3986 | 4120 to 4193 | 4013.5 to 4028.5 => -0.14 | 17.2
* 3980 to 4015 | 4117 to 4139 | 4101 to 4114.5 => 0.11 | 18.6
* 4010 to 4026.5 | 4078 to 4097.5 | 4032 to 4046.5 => -0.06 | 19.2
